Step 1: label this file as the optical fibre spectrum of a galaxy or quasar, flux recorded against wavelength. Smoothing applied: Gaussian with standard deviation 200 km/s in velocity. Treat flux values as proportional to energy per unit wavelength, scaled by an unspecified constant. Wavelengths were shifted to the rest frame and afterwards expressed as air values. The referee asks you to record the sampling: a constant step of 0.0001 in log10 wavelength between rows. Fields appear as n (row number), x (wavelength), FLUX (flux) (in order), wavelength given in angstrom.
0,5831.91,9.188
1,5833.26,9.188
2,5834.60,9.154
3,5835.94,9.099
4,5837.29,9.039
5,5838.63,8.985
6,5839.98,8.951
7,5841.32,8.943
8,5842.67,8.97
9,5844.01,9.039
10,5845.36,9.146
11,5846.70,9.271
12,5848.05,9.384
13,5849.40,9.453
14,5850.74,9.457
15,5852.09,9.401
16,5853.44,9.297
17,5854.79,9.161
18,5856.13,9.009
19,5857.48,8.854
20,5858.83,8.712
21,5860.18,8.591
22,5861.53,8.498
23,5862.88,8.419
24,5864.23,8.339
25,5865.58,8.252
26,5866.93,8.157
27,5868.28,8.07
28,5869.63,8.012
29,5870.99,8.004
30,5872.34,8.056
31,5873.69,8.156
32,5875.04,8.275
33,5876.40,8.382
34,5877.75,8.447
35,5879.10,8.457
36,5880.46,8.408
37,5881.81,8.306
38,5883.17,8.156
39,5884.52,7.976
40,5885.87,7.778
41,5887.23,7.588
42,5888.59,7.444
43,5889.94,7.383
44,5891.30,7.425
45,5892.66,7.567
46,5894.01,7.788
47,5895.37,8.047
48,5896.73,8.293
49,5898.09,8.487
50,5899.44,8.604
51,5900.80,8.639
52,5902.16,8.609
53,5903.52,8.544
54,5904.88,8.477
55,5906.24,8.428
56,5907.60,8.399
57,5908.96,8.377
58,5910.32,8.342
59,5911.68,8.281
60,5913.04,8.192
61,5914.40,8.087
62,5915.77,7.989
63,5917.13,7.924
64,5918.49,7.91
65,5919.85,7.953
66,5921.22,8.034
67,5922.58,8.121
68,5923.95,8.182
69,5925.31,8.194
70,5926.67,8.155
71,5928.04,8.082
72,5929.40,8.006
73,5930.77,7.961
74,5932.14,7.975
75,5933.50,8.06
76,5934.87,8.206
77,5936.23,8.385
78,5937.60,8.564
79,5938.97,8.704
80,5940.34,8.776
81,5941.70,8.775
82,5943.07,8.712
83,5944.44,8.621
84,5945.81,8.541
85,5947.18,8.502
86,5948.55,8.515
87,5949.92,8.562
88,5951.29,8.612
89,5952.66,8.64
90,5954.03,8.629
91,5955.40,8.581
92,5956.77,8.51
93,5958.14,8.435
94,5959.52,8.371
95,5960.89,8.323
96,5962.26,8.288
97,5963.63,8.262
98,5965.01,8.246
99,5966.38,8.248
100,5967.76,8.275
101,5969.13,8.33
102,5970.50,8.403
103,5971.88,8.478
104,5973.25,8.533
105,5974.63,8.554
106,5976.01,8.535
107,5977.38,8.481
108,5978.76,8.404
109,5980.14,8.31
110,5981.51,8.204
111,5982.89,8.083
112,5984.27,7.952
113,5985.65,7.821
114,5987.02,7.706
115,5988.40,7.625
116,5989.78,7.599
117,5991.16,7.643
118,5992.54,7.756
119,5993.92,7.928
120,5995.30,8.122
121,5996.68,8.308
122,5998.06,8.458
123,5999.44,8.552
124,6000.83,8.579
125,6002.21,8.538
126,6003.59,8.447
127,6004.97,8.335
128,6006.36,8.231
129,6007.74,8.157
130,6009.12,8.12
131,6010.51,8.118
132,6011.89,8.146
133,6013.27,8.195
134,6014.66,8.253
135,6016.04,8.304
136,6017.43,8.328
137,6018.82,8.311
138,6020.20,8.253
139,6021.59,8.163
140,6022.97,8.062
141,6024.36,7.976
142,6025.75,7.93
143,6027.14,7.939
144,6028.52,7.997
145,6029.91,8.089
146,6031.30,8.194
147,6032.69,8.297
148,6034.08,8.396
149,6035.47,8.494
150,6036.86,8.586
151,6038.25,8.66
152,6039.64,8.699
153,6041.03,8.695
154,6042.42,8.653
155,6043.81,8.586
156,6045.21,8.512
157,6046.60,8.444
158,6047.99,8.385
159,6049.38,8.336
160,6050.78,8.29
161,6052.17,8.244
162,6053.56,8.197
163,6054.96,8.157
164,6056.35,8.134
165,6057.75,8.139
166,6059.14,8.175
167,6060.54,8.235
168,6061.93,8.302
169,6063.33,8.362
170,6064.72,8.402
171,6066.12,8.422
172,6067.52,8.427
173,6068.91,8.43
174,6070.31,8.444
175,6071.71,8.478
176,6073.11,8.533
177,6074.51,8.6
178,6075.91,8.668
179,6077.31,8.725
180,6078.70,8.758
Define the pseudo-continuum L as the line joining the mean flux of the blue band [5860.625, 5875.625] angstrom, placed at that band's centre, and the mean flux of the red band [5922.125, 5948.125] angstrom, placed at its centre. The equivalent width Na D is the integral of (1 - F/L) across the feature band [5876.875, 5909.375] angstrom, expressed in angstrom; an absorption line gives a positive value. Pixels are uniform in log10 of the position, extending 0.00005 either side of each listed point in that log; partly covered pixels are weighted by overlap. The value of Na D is 0.43 angstrom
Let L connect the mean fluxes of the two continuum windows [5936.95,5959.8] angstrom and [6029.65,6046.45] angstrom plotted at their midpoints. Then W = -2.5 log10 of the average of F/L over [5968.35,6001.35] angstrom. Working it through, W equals 0.05 mag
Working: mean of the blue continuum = 8.59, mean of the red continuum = 8.49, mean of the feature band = 8.18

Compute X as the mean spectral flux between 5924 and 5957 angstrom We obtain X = 8.42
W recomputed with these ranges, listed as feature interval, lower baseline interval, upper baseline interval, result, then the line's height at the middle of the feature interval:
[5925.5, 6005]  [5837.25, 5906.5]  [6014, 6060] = 0.01 mag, 8.38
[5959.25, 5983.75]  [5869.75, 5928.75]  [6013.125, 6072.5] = -0.02 mag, 8.23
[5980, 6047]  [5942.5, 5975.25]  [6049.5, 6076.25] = 0.02 mag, 8.4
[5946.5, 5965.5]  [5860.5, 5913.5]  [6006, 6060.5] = -0.03 mag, 8.23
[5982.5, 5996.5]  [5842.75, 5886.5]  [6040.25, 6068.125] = 0.08 mag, 8.44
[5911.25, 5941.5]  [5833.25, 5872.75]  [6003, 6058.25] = 0.05 mag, 8.6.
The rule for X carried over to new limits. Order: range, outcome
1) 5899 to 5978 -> 8.36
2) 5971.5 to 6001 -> 8.15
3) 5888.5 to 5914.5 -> 8.19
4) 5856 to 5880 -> 8.35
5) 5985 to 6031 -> 8.12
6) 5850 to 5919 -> 8.31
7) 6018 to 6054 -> 8.32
